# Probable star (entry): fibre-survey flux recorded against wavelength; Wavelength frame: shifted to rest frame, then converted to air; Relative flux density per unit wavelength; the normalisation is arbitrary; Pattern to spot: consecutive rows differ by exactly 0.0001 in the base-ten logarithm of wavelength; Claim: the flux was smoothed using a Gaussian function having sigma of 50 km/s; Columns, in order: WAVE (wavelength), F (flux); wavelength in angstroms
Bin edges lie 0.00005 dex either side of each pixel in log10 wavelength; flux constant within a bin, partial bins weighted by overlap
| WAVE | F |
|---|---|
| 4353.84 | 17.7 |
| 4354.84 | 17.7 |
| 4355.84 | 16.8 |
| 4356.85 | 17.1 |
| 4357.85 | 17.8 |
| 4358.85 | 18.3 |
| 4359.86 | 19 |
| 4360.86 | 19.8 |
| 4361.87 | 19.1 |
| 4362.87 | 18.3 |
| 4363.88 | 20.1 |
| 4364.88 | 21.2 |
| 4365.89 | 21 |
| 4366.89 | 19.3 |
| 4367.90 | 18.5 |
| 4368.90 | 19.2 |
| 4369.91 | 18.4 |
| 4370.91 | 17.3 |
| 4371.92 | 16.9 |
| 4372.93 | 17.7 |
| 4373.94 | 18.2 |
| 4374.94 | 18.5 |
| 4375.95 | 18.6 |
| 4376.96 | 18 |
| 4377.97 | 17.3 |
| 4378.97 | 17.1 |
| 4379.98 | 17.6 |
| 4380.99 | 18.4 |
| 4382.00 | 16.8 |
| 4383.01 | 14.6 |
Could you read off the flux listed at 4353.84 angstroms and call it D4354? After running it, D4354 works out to 17.7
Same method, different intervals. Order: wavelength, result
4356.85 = 17.1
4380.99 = 18.4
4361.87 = 19.1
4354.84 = 17.7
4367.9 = 18.5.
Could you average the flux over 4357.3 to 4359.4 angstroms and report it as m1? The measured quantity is 18.1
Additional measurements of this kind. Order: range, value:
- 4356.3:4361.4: 18.4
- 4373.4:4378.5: 18.1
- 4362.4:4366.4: 20.2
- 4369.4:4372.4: 17.5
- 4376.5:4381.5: 17.7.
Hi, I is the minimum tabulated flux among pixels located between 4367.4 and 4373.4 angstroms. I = 16.9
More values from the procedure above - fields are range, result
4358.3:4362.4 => 18.3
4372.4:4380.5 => 17.1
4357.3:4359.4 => 17.8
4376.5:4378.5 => 17.3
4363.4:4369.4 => 18.5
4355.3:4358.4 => 16.8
